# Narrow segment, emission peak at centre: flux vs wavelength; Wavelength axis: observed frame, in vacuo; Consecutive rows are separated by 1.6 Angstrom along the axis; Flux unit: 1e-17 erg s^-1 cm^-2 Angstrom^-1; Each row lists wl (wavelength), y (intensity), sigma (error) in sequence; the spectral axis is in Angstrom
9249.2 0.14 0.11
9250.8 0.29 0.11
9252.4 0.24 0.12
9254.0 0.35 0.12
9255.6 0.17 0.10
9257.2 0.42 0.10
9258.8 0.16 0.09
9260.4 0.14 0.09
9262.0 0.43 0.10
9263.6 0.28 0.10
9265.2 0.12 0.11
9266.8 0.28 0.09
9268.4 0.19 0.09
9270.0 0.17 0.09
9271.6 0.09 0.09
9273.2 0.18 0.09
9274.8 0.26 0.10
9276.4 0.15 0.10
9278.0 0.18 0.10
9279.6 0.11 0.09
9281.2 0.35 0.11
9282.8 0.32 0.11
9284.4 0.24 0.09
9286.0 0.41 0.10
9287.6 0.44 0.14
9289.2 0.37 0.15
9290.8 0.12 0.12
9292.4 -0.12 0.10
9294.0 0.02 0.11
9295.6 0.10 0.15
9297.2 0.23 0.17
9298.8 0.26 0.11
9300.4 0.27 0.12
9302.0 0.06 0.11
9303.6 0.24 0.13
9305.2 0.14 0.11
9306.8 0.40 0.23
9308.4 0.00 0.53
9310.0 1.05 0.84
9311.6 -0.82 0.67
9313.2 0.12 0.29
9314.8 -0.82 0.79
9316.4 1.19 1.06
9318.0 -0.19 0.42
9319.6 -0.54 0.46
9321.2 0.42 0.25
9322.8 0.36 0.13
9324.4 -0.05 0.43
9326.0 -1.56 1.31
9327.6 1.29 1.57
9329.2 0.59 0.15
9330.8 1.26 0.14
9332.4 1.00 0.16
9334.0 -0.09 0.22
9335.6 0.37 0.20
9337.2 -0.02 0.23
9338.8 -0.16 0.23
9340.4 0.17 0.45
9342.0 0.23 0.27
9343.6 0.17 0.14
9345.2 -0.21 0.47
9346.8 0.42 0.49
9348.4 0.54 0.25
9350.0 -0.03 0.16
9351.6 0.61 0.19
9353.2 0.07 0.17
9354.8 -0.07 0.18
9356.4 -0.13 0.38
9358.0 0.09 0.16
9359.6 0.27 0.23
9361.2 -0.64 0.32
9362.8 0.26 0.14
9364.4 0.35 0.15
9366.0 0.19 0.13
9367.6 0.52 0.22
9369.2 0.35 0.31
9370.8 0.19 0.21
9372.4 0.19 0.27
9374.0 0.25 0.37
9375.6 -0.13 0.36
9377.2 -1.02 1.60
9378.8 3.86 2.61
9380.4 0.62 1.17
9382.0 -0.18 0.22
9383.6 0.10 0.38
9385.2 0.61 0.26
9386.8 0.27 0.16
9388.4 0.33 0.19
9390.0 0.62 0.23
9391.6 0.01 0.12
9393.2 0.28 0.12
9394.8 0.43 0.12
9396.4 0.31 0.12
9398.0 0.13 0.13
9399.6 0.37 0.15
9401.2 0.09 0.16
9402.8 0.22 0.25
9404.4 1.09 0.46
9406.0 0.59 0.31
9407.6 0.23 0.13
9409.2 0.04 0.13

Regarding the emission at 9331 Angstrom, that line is H-beta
